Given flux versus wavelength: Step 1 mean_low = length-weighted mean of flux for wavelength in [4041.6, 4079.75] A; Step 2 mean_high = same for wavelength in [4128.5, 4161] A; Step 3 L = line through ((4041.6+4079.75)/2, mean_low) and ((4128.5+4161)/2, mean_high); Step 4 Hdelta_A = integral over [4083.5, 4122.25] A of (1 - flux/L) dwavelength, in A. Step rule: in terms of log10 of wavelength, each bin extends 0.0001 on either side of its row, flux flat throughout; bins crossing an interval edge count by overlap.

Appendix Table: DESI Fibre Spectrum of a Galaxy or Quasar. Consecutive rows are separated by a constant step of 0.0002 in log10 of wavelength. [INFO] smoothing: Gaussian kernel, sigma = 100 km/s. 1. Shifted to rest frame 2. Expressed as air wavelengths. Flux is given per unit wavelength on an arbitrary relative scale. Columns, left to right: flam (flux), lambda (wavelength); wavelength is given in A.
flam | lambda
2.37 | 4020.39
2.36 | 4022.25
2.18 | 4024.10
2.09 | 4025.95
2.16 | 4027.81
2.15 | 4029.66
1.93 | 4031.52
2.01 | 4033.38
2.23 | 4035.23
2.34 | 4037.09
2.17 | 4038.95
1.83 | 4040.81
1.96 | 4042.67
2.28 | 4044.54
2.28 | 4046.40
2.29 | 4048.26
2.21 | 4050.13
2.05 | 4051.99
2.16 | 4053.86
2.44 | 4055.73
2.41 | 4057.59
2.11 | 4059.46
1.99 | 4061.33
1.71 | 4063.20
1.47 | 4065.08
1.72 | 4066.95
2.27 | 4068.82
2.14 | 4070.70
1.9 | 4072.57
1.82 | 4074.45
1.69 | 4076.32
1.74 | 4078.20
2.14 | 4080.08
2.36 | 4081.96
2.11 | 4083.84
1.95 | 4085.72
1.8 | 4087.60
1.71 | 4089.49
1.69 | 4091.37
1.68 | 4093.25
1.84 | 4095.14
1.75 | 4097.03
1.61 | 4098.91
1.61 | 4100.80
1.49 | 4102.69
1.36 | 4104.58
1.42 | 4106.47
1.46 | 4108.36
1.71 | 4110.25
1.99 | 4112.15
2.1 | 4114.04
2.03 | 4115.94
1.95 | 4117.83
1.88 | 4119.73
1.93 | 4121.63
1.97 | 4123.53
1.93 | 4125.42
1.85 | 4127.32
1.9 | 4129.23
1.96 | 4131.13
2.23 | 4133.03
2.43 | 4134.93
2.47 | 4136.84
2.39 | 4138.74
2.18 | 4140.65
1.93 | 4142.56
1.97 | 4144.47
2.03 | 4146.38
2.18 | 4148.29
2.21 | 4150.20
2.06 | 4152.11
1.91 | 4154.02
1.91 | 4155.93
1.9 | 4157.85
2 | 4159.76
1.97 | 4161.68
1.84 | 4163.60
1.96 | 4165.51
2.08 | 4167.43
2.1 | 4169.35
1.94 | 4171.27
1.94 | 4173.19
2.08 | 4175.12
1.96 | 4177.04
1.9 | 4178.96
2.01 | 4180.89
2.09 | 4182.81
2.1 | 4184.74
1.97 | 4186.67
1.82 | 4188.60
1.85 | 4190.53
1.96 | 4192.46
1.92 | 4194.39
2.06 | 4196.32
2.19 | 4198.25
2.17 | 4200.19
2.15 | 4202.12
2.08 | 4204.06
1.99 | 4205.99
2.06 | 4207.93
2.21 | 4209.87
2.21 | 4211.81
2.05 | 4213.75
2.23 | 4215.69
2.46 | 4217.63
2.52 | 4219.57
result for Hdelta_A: 5.76 A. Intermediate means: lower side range 2.03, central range 1.76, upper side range 2.1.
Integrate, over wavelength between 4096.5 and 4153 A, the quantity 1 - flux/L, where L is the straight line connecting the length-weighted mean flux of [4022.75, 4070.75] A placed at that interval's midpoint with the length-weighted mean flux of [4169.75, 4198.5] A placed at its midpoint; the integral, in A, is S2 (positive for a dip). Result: 2.7 A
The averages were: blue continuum 2.1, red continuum 1.98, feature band 1.93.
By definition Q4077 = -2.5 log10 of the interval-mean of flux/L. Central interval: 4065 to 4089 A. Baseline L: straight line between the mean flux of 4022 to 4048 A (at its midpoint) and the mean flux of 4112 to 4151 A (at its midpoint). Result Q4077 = 0.09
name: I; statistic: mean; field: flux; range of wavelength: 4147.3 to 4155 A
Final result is 2.09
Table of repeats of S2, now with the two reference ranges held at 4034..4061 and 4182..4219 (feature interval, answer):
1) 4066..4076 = 1.03 A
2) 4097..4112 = 4.11 A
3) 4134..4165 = 0.56 A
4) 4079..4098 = 2.31 A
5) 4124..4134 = 0.75 A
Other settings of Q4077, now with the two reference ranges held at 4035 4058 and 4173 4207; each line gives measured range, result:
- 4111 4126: 0.07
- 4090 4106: 0.30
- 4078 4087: 0.04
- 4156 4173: 0.04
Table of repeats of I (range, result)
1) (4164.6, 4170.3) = 2.05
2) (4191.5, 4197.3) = 1.98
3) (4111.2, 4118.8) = 2.02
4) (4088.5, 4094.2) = 1.69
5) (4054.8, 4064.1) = 2.14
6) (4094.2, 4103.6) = 1.66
